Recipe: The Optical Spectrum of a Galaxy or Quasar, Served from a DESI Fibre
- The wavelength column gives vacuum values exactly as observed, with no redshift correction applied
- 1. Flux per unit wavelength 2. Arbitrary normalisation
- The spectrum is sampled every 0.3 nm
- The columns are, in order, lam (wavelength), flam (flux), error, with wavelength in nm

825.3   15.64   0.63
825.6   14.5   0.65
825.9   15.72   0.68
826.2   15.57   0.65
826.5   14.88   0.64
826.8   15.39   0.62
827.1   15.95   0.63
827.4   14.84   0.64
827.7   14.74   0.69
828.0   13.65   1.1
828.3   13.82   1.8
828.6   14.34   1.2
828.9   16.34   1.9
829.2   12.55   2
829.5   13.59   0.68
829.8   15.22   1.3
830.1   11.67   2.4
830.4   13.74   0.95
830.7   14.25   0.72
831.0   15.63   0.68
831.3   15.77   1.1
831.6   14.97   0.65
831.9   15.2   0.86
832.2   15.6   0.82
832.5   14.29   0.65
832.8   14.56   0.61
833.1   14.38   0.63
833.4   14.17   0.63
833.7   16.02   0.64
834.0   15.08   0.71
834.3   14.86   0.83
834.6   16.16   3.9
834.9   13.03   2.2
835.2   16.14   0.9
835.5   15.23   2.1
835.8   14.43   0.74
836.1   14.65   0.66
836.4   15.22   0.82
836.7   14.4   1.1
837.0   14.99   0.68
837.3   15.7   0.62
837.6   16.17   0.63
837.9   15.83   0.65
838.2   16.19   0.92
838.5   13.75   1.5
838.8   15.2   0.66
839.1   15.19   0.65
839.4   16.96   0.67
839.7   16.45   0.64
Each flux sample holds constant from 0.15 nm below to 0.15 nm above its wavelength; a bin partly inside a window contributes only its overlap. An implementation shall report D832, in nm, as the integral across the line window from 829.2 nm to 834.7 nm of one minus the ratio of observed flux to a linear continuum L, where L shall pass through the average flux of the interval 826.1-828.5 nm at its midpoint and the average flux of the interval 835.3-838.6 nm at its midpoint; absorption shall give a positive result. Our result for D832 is 0.12 nm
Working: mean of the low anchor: 14.8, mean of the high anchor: 15.2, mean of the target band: 14.7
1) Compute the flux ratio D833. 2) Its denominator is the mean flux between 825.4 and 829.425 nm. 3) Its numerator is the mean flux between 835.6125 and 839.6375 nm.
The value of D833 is 1.04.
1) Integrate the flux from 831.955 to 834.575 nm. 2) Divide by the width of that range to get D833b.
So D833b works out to 14.9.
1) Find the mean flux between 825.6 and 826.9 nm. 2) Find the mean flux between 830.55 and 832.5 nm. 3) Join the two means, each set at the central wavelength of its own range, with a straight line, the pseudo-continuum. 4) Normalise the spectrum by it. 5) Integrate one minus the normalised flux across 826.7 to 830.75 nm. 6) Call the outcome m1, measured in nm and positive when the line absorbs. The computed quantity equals 0.25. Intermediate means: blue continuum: 15.3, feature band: 14.3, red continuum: 15.2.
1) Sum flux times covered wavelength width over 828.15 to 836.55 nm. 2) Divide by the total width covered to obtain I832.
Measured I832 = 14.7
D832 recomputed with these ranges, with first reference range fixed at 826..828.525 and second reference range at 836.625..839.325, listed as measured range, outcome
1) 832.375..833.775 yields 0.05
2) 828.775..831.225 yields 0.14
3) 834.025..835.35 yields 0.01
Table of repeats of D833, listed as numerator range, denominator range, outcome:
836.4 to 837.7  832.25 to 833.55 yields 1.06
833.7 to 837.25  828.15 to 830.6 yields 1.08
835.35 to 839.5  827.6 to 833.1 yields 1.06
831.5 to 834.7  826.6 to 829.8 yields 1.03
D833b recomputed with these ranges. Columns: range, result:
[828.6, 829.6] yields 14.2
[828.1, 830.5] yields 13.9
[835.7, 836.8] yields 14.7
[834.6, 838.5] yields 15.1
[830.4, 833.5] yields 14.8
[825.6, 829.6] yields 14.7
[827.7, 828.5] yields 14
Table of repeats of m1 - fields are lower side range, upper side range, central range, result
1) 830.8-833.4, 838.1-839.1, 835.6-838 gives -0.03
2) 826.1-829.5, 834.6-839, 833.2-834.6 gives -0.02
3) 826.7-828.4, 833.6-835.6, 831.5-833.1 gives 0.02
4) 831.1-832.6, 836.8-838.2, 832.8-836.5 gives 0.12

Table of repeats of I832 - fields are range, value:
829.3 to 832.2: 14.5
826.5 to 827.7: 15.2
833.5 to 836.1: 15.1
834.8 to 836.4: 14.8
